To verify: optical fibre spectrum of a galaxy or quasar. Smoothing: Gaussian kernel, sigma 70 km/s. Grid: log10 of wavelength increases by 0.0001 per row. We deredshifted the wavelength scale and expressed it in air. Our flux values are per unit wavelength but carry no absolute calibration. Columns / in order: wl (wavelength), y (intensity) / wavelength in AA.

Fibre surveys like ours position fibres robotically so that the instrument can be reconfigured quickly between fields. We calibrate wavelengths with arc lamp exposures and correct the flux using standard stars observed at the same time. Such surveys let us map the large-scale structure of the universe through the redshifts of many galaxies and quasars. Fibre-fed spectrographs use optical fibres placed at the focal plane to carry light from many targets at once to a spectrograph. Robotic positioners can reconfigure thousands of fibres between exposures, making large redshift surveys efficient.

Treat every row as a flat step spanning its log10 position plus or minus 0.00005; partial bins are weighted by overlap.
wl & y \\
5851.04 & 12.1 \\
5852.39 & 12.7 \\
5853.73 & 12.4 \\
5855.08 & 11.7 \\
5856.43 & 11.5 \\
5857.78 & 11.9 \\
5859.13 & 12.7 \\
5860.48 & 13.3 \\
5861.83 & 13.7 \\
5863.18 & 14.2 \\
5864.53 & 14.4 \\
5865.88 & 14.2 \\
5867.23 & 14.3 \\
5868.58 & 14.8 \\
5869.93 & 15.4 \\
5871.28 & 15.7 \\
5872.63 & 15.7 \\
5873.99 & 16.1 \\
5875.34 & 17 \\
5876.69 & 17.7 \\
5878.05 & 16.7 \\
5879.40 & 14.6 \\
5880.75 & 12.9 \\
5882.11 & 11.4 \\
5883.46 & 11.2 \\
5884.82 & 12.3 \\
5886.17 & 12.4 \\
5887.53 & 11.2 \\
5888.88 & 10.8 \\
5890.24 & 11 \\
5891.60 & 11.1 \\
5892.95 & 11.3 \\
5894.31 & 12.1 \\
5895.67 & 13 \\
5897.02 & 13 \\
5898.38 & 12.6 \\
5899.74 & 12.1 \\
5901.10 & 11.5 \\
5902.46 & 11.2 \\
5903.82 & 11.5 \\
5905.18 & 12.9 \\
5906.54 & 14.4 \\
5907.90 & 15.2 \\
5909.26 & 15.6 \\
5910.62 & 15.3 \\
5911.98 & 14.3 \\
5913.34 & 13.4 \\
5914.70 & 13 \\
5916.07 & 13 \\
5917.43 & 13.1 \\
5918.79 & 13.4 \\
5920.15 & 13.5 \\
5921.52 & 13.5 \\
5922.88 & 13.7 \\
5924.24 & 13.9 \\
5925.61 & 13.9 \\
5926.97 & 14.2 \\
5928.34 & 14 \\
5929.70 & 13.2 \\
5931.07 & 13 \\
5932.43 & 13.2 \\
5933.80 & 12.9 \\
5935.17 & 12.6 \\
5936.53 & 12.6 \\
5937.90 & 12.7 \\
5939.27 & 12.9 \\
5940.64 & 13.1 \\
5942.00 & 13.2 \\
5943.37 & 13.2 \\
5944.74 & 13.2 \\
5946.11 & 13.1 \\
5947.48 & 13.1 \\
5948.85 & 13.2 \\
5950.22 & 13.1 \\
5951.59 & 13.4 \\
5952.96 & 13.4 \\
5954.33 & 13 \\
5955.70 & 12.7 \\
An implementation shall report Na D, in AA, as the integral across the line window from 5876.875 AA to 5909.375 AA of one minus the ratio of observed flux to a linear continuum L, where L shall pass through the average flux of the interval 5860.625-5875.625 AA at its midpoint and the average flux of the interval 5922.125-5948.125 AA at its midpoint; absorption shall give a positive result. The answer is 3.9 AA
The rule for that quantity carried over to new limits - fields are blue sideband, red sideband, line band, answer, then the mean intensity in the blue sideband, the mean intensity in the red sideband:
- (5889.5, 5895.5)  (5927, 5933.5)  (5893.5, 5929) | -2.6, 11.5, 13.4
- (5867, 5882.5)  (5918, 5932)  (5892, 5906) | 2.3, 15.3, 13.6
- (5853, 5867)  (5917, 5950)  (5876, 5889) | -0.1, 13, 13.3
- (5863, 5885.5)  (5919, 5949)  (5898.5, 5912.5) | 0.6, 14.6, 13.3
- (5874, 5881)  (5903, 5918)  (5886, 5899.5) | 2.8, 16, 13.8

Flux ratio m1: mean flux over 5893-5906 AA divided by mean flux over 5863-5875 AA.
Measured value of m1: 0.81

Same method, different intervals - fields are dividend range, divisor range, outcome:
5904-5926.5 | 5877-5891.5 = 1.10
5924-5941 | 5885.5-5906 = 1.11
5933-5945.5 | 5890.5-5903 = 1.08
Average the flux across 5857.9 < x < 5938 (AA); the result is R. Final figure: 13.4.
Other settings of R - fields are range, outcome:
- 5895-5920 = 13.3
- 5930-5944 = 12.9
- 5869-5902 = 13.3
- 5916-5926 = 13.5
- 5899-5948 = 13.3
